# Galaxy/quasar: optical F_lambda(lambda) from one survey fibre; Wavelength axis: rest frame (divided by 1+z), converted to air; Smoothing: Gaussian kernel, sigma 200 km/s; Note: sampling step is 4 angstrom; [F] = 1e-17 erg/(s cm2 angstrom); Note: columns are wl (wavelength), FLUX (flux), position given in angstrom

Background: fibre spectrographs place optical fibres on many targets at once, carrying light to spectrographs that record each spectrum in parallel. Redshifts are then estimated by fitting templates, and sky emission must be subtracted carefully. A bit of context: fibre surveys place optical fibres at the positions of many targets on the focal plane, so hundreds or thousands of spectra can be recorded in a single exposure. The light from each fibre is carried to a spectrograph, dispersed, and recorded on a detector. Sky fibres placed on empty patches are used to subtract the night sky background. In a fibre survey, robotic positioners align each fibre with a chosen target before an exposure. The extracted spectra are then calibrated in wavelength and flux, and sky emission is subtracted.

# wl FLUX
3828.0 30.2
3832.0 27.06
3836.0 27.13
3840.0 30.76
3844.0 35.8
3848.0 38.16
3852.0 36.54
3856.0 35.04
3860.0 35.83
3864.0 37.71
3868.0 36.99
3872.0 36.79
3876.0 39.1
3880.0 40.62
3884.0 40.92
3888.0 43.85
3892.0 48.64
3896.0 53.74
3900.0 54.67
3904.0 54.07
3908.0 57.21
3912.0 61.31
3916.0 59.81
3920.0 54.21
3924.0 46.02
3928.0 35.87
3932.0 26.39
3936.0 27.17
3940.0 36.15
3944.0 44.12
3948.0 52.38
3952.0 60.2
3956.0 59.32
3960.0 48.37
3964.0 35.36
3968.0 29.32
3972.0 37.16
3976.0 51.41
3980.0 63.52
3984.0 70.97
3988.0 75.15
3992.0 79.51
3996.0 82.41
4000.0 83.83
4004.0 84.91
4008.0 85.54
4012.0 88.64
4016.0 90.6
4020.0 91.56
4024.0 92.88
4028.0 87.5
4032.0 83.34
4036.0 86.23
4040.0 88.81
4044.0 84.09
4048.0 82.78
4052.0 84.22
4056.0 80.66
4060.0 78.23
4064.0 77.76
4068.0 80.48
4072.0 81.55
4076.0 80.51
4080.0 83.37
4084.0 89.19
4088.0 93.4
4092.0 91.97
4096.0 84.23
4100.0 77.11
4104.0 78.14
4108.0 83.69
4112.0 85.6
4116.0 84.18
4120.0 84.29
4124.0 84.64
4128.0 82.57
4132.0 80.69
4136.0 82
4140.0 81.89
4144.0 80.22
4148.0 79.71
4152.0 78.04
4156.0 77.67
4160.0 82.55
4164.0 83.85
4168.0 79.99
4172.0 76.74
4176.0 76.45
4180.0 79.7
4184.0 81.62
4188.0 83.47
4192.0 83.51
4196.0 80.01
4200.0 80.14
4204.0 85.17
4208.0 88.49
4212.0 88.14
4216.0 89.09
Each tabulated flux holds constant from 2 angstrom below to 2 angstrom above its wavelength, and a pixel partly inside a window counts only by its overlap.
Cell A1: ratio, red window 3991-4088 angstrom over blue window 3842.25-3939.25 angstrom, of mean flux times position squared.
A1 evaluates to 2.12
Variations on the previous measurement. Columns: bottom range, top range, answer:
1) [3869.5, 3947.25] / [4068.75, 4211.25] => 2.04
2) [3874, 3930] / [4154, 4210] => 1.90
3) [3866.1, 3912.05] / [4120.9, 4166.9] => 1.97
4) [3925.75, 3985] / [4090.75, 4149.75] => 2.00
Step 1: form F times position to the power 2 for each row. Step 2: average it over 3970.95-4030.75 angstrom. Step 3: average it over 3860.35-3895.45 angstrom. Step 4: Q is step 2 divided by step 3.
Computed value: 2.0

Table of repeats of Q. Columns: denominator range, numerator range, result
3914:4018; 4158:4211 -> 1.56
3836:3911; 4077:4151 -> 2.25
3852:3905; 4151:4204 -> 2.20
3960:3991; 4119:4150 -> 1.69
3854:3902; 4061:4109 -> 2.20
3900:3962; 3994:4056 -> 1.87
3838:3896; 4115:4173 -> 2.40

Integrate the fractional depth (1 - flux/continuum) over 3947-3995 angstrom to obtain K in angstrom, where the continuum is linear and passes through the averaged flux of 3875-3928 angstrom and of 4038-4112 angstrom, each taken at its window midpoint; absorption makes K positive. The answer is 5.9 angstrom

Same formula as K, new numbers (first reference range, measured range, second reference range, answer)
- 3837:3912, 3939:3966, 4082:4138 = 3.8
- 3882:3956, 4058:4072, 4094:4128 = -0.9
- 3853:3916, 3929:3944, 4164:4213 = 5.7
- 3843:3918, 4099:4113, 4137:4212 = -1.6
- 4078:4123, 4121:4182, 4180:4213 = 2.7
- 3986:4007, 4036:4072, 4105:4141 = -0.1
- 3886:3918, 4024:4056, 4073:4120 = -4.1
